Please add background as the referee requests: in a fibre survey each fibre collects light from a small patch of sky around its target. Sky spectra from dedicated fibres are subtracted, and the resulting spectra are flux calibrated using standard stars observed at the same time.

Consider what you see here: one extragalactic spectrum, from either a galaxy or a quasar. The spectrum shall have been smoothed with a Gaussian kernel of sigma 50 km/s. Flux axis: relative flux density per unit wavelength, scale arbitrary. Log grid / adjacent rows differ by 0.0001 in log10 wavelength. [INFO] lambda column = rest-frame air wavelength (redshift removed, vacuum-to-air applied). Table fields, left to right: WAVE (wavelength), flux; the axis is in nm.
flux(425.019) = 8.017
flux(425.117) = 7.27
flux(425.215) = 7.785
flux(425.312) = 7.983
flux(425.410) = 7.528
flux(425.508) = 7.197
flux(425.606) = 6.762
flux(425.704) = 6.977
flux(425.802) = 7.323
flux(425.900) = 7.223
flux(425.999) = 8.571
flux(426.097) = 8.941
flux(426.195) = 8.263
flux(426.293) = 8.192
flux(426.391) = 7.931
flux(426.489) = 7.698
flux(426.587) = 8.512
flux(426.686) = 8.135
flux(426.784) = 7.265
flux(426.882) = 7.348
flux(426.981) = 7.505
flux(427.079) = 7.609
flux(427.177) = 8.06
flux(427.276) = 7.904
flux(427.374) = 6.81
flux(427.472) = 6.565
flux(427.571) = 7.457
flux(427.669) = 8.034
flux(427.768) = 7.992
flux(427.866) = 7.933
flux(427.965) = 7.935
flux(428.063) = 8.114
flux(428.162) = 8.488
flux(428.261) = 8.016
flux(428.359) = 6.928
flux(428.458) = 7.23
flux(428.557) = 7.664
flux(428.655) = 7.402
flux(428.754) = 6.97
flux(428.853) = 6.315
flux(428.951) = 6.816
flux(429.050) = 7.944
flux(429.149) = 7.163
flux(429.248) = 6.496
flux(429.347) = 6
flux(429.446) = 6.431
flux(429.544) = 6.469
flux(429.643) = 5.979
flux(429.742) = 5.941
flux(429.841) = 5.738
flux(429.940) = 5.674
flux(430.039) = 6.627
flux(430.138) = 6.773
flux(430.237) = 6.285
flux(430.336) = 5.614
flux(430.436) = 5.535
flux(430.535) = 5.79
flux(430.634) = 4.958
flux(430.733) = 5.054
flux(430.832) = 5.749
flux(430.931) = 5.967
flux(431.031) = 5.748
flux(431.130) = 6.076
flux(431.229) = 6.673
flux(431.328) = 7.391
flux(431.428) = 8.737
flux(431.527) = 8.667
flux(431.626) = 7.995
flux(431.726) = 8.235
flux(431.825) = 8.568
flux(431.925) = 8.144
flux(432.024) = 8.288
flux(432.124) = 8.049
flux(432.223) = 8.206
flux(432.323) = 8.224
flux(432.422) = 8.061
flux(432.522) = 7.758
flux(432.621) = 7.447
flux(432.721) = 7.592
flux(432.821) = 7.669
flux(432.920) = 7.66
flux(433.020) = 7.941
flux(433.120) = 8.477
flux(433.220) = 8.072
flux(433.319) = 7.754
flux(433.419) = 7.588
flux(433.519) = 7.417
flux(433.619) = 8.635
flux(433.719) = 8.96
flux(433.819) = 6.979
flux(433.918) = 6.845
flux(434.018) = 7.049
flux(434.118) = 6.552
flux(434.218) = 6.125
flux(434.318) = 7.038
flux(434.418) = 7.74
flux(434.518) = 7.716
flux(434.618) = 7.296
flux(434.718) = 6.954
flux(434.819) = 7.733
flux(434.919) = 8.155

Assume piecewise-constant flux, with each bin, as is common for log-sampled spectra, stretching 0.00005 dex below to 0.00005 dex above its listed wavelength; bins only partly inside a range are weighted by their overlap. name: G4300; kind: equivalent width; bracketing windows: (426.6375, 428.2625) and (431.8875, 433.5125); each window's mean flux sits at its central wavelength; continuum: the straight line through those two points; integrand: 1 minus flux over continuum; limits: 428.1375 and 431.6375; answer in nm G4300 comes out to 0.53 nm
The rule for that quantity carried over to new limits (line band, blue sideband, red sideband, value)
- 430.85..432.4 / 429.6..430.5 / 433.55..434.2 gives -0.240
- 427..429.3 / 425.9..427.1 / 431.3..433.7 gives 0.149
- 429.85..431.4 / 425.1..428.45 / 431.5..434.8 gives 0.341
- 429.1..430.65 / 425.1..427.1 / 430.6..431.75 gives 0.198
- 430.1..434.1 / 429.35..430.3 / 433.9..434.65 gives -0.402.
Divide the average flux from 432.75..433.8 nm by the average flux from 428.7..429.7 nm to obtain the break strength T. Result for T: 1.2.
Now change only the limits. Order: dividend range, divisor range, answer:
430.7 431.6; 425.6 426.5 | 0.86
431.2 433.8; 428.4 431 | 1.27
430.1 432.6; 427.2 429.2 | 0.94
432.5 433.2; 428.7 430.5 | 1.22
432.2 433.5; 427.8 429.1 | 1.04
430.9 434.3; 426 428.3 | 0.97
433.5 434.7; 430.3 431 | 1.33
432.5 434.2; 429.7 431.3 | 1.29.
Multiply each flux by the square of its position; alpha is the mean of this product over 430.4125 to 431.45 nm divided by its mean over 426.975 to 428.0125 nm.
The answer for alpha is 0.8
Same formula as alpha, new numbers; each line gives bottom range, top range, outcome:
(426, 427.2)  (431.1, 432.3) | 1.02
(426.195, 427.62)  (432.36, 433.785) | 1.06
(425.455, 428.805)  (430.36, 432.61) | 0.95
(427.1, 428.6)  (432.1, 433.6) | 1.05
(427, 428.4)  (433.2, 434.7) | 0.99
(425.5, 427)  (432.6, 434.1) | 1.03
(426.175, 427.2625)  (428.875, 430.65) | 0.81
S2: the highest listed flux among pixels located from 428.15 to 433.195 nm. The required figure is 8.737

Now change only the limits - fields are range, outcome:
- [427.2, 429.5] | 8.488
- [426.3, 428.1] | 8.512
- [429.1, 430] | 7.163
